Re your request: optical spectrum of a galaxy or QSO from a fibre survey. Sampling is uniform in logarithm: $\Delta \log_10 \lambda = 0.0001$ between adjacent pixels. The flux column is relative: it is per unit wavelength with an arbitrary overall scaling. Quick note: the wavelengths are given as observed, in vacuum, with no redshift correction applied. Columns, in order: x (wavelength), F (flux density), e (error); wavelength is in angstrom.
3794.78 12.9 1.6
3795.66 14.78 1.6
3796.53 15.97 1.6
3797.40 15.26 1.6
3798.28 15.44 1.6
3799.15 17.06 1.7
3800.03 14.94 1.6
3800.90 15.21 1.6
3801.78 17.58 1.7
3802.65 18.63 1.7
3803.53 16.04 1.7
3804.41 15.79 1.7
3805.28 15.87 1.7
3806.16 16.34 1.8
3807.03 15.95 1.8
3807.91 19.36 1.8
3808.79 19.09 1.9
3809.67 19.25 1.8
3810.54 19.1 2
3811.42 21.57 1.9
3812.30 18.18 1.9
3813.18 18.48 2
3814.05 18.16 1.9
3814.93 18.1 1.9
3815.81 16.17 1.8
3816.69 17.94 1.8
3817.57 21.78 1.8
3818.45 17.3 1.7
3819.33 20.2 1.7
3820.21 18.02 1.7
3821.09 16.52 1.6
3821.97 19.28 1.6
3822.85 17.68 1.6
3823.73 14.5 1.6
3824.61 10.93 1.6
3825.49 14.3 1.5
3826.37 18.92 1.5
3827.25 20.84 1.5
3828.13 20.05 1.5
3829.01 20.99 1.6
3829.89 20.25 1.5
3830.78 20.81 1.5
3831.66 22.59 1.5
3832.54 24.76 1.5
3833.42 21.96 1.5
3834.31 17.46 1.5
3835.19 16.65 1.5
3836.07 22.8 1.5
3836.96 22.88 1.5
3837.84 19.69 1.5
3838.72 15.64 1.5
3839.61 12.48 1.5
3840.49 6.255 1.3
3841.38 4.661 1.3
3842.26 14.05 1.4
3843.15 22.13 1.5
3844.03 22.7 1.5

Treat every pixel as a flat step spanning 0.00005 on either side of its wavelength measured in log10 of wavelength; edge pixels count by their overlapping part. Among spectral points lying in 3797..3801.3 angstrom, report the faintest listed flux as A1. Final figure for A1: 14.94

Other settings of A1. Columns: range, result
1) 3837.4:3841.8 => 4.661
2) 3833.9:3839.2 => 15.64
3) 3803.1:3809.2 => 15.79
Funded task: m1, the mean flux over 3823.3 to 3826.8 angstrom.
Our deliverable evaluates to 14.7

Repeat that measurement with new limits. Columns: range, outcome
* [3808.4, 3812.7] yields 19.5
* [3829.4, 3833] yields 22.1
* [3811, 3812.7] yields 19.9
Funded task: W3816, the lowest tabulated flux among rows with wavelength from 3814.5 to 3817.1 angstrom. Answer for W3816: 16.17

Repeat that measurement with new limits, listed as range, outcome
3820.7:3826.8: 10.93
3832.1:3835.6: 16.65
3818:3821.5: 16.52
